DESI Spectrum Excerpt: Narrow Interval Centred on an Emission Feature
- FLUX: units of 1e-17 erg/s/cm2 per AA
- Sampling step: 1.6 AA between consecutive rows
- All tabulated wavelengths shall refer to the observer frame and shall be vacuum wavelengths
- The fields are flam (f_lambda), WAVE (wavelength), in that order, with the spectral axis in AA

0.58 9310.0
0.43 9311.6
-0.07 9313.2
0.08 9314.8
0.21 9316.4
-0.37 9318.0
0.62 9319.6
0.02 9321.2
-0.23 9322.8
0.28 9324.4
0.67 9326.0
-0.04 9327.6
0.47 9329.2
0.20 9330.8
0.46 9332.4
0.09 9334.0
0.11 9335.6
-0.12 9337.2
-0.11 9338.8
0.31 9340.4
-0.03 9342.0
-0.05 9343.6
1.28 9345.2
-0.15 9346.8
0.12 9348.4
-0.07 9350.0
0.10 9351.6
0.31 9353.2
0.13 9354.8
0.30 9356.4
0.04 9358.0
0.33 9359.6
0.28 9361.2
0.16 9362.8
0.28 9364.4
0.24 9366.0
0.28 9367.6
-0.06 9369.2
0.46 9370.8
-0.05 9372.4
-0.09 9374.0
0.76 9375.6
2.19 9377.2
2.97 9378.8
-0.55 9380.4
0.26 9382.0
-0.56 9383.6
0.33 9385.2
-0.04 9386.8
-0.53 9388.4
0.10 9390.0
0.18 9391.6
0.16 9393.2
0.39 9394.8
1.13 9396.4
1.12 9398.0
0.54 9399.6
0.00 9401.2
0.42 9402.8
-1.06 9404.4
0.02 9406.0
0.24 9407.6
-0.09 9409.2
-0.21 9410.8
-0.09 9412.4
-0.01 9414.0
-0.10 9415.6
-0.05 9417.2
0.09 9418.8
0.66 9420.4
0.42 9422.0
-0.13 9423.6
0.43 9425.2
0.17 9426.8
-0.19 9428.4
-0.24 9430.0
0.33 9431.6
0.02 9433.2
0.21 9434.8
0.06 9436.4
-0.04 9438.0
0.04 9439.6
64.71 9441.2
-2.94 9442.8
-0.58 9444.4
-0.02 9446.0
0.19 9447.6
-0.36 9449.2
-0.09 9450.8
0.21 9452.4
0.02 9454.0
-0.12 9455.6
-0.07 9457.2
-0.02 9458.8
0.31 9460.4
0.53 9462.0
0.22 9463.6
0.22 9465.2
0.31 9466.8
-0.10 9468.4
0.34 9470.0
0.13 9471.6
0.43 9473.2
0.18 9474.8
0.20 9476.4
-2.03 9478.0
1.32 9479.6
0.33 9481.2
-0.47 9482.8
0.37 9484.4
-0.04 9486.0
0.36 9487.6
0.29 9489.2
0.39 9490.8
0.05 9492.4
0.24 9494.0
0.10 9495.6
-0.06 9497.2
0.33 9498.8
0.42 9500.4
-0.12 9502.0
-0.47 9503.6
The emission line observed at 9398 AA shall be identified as Hbeta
